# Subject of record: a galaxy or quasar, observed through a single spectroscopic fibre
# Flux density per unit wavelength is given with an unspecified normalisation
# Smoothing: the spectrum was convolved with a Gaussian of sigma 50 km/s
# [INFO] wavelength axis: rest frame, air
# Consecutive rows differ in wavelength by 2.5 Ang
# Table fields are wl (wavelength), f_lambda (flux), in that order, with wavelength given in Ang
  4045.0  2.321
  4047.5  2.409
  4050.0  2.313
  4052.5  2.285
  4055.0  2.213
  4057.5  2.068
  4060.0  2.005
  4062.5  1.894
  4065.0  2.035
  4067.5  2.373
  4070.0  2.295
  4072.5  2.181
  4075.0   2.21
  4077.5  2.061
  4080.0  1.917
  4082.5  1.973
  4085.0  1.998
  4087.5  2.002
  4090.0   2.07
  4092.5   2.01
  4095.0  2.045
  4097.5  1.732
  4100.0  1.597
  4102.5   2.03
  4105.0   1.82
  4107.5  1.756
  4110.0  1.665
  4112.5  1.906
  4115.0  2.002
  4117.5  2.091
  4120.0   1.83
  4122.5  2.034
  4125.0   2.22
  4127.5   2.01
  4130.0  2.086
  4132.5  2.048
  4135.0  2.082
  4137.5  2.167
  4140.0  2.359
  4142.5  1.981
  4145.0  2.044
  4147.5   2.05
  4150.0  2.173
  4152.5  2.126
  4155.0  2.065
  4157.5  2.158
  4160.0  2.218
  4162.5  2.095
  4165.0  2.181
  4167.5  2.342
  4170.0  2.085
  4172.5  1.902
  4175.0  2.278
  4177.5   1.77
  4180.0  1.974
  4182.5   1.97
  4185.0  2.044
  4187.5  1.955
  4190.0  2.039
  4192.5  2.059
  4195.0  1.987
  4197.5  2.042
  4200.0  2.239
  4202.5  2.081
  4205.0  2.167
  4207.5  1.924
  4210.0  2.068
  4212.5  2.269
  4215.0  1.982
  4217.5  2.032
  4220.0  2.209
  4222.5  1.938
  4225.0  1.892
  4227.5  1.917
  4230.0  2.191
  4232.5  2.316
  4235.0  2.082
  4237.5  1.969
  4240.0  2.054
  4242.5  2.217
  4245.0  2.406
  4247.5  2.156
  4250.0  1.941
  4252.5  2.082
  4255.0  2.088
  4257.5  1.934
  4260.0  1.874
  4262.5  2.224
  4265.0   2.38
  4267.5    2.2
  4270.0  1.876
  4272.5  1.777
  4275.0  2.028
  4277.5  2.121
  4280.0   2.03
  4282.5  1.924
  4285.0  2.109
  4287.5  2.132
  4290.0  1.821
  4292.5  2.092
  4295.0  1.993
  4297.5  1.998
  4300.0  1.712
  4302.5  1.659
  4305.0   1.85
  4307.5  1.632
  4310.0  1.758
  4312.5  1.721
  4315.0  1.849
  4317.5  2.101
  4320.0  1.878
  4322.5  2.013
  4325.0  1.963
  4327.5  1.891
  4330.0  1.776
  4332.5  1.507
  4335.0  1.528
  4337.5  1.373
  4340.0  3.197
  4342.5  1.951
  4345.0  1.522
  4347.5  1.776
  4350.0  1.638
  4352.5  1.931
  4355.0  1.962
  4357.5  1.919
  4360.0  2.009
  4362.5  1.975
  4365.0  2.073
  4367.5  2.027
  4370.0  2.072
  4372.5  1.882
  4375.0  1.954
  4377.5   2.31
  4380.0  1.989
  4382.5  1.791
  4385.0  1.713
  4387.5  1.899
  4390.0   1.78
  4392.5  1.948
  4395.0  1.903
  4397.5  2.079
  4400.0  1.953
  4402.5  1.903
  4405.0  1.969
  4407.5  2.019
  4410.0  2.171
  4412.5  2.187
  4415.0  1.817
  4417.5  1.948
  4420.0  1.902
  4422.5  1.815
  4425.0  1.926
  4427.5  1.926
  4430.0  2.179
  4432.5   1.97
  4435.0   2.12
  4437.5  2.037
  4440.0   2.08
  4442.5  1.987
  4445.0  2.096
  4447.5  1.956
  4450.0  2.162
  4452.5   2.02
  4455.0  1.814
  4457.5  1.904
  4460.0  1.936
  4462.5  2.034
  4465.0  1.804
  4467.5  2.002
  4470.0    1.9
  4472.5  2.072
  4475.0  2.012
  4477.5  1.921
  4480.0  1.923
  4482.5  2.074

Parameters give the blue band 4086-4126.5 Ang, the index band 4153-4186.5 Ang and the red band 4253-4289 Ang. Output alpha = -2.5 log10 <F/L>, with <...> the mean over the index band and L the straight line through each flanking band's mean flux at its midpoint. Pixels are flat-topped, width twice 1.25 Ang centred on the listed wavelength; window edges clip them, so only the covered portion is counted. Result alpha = -0.06 mag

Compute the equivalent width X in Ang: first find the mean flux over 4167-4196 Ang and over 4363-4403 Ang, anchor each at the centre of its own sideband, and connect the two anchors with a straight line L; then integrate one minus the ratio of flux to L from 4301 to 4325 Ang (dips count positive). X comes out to 1.8 Ang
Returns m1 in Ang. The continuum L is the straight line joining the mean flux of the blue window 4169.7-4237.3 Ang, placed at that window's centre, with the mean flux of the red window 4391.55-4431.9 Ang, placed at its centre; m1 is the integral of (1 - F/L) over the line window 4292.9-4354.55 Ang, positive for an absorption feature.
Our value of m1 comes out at 4.9 Ang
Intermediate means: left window 2.05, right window 1.98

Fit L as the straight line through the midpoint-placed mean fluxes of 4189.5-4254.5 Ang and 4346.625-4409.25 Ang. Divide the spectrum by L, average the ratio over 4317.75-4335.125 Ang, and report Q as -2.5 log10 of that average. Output 0.09 mag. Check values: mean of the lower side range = 2.09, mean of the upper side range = 1.94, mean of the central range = 1.83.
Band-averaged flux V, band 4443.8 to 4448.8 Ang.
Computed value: 2.03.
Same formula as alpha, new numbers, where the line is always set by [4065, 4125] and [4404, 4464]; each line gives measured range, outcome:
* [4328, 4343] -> 0.061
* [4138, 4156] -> -0.067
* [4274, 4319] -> 0.043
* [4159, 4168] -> -0.107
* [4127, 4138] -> -0.047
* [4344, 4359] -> 0.113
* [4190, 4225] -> -0.041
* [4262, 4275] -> -0.045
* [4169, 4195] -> -0.008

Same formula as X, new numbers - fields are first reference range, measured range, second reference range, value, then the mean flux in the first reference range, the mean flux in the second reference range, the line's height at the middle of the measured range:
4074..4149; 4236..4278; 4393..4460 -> -1.78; 1.99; 1.99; 1.99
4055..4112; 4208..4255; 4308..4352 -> -4.63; 1.99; 1.85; 1.91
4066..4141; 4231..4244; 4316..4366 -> -1.23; 2.02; 1.9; 1.95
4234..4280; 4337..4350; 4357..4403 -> 0.18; 2.08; 1.96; 1.99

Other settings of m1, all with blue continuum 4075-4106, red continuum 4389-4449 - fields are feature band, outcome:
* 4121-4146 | -1.87 Ang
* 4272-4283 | -0.12 Ang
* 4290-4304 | 0.64 Ang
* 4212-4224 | -0.65 Ang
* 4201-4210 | -0.46 Ang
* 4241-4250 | -1.11 Ang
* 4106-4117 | 0.58 Ang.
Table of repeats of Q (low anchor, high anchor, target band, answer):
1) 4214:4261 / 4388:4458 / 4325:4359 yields 0.096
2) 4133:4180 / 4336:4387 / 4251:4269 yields -0.040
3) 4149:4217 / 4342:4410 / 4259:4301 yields -0.008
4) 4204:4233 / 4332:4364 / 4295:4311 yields 0.093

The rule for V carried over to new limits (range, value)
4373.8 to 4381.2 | 2.09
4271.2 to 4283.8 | 1.98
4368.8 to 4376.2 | 1.97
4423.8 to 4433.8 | 2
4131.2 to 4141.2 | 2.16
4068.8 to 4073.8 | 2.24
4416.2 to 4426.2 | 1.9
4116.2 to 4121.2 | 1.96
